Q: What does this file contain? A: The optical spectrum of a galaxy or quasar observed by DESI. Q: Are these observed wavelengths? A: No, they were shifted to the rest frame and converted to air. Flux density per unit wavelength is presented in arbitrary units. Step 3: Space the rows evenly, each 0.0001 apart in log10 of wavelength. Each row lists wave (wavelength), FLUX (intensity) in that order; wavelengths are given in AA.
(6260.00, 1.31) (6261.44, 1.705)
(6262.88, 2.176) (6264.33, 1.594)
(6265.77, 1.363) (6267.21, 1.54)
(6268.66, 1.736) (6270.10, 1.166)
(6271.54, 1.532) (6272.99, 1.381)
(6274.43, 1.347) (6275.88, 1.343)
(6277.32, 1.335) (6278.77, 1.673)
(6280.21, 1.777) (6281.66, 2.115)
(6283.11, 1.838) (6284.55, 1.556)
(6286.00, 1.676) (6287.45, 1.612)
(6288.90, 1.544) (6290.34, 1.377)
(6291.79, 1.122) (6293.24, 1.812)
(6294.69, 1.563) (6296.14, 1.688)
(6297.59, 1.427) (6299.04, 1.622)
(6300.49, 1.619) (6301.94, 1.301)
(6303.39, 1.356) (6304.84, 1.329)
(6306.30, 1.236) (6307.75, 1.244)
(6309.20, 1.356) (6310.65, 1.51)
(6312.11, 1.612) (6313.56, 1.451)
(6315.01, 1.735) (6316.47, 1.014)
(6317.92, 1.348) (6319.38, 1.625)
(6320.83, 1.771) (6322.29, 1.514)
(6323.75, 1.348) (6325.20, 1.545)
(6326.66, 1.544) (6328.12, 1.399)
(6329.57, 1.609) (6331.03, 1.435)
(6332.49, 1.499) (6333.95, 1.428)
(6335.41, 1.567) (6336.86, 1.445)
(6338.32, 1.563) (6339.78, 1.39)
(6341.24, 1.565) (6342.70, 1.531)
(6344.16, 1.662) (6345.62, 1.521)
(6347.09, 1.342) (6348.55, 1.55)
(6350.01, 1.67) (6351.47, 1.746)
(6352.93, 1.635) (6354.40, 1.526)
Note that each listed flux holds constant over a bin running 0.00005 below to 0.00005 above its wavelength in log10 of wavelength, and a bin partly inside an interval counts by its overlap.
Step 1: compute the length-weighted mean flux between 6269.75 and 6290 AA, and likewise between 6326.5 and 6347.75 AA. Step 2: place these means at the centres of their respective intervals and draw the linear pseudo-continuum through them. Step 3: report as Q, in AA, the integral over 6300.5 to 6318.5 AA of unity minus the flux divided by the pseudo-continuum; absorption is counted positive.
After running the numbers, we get 1.7 AA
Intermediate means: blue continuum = 1.57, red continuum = 1.5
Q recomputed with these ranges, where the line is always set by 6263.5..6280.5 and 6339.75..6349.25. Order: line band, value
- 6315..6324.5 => 0.27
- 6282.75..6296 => -0.68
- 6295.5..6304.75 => 0.03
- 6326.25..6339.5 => 0.14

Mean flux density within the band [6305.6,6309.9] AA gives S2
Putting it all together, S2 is 1.28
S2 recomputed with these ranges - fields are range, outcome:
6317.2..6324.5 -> 1.52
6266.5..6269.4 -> 1.63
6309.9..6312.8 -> 1.56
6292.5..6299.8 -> 1.62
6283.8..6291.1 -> 1.55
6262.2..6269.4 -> 1.68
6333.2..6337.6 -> 1.48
